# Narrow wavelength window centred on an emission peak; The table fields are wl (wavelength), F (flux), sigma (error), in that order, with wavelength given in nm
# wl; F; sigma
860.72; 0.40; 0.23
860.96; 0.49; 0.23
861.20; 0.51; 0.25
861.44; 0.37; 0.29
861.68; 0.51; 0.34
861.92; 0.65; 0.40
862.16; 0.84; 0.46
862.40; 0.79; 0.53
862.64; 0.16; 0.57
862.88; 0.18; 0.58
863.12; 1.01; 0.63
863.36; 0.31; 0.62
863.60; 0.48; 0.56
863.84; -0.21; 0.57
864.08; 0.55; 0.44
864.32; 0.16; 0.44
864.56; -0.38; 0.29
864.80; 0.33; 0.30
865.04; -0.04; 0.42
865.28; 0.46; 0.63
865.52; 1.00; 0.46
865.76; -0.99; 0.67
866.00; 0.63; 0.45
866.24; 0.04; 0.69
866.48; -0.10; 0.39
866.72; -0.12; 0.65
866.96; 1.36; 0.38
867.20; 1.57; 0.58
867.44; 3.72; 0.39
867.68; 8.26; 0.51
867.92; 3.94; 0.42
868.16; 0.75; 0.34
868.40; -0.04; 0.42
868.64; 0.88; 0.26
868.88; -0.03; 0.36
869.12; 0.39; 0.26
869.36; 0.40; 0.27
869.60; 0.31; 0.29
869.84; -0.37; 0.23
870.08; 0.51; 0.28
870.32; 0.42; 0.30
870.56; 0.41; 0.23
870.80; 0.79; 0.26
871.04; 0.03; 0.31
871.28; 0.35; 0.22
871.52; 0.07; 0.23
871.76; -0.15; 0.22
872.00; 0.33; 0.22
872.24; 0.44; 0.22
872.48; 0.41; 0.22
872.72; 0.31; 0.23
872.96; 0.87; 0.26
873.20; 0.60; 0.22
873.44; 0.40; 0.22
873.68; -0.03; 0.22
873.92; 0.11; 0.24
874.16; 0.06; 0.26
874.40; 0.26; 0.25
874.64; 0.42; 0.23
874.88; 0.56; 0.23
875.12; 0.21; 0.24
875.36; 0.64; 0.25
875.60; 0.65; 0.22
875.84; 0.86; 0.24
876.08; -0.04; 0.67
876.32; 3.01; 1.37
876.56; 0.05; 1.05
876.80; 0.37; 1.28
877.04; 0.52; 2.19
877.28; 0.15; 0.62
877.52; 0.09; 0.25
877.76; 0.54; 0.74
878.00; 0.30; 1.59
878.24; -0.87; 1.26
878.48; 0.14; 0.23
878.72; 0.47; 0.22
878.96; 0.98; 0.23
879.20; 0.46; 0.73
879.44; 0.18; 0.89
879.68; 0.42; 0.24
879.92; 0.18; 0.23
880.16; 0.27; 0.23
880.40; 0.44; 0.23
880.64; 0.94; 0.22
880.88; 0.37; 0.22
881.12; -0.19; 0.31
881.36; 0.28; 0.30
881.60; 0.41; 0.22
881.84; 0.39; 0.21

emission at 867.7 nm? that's [O III] 5007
